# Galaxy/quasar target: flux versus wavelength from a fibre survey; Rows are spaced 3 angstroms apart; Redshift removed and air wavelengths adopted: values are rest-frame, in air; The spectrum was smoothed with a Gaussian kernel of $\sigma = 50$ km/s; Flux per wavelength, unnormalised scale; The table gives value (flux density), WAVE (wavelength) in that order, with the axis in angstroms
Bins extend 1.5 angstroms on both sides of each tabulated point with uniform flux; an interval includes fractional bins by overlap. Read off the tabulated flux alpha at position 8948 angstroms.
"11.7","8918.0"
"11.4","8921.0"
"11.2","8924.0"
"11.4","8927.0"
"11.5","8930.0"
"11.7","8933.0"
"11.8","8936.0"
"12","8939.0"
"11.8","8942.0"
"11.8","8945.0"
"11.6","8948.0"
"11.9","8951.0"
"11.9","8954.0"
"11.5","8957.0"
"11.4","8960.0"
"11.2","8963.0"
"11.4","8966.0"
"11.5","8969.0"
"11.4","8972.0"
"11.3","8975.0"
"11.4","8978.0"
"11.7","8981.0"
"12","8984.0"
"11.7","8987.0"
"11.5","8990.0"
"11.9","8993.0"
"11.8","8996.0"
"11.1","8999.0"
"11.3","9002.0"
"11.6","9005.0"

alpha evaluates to 11.6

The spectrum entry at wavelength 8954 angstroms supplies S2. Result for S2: 11.9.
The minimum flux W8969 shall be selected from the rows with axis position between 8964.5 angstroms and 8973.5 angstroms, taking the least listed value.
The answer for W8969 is 11.4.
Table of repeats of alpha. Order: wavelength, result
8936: 11.8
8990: 11.5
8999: 11.1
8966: 11.4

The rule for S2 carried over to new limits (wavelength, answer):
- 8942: 11.8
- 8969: 11.5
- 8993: 11.9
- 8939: 12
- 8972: 11.4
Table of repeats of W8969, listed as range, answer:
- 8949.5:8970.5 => 11.2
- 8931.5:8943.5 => 11.7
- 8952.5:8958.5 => 11.5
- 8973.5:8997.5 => 11.3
